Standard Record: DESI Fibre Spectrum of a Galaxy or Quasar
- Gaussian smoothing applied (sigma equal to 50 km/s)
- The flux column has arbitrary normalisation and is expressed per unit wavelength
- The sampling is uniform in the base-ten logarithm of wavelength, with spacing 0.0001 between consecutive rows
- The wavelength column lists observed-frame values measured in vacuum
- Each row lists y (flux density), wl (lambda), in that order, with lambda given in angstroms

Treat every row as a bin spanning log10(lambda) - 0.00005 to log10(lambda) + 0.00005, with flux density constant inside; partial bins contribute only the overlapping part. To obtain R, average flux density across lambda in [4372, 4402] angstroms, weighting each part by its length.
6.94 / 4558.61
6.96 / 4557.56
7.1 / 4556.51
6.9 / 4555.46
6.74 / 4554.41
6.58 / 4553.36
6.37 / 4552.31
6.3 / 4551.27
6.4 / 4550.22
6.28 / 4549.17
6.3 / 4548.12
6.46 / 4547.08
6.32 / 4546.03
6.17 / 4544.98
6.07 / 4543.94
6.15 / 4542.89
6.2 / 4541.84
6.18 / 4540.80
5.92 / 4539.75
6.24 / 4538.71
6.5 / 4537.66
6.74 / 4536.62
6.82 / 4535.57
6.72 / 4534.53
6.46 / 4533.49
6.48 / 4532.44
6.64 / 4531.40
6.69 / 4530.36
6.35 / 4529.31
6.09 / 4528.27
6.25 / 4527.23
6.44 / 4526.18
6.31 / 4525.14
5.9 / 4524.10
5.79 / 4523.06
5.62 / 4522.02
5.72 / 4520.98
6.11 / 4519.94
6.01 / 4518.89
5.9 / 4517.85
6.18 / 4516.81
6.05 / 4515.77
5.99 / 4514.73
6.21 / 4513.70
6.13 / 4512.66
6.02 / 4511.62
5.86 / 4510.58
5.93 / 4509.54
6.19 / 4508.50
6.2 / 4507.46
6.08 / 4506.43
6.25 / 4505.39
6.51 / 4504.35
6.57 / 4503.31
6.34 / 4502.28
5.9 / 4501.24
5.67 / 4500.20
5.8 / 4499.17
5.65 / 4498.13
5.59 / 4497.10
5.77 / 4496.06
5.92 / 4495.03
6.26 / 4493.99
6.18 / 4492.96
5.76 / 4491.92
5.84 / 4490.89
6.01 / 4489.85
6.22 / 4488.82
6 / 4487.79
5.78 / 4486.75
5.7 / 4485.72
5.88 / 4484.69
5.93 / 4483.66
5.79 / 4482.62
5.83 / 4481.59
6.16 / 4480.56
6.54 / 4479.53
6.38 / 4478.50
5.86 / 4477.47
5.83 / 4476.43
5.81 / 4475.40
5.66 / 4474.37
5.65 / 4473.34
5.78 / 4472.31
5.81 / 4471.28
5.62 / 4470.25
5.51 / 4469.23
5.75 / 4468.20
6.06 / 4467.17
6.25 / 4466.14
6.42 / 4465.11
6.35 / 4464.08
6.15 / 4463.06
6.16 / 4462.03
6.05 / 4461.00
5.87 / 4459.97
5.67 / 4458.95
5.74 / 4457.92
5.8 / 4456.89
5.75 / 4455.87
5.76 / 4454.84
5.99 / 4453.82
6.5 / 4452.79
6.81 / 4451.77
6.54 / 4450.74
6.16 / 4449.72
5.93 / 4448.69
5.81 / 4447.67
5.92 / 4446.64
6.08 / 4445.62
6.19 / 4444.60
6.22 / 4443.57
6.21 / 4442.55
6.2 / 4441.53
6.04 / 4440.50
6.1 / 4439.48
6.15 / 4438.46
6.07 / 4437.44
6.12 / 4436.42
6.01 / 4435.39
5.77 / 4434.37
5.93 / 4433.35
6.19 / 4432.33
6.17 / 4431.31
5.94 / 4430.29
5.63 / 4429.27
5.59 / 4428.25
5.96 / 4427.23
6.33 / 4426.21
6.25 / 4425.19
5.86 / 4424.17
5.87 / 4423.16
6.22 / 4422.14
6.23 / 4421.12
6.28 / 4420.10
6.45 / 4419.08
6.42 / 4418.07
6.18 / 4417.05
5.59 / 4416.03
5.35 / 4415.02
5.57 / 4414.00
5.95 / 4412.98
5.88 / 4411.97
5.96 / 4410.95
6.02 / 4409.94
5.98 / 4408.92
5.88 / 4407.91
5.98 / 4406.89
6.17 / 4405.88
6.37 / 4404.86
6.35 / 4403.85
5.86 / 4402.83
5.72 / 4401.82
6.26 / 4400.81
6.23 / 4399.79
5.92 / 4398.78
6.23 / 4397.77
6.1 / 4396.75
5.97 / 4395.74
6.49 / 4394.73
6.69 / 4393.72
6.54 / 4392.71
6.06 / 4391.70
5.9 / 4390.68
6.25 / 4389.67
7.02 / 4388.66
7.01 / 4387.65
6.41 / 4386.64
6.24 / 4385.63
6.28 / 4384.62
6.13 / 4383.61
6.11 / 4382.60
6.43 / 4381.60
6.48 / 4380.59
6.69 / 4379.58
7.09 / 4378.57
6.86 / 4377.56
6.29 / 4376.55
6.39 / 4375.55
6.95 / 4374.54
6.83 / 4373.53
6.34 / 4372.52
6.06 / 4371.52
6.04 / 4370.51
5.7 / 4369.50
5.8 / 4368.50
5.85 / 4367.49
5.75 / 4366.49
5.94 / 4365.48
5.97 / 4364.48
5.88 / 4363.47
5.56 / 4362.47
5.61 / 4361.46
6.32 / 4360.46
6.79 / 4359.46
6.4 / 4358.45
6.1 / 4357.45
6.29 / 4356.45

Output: 6.4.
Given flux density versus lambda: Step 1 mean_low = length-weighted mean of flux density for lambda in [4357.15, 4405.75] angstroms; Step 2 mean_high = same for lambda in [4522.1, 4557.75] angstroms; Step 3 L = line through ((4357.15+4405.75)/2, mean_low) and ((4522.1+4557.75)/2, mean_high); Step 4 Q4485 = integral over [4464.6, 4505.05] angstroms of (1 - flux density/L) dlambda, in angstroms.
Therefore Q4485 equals 2.5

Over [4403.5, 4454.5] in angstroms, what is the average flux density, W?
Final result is 6.07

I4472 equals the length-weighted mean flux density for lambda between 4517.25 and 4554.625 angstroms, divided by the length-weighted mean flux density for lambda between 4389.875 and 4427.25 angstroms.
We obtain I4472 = 1.03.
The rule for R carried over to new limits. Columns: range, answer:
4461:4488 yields 5.95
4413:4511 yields 6.01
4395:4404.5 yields 6.09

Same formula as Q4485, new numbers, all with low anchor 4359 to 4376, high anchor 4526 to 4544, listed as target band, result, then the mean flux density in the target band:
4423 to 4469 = 1.38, 6.05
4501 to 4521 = 0.72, 6.12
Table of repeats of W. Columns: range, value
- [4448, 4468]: 6.09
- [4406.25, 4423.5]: 5.99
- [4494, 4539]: 6.15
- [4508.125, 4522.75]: 5.99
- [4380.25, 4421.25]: 6.17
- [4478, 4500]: 5.95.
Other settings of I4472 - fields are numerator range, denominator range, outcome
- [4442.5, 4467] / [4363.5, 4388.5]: 0.96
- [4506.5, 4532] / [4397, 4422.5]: 1.01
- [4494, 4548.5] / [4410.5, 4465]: 1.02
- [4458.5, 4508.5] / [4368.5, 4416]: 0.96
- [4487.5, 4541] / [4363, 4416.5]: 0.99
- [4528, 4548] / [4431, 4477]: 1.06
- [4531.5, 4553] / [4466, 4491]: 1.08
